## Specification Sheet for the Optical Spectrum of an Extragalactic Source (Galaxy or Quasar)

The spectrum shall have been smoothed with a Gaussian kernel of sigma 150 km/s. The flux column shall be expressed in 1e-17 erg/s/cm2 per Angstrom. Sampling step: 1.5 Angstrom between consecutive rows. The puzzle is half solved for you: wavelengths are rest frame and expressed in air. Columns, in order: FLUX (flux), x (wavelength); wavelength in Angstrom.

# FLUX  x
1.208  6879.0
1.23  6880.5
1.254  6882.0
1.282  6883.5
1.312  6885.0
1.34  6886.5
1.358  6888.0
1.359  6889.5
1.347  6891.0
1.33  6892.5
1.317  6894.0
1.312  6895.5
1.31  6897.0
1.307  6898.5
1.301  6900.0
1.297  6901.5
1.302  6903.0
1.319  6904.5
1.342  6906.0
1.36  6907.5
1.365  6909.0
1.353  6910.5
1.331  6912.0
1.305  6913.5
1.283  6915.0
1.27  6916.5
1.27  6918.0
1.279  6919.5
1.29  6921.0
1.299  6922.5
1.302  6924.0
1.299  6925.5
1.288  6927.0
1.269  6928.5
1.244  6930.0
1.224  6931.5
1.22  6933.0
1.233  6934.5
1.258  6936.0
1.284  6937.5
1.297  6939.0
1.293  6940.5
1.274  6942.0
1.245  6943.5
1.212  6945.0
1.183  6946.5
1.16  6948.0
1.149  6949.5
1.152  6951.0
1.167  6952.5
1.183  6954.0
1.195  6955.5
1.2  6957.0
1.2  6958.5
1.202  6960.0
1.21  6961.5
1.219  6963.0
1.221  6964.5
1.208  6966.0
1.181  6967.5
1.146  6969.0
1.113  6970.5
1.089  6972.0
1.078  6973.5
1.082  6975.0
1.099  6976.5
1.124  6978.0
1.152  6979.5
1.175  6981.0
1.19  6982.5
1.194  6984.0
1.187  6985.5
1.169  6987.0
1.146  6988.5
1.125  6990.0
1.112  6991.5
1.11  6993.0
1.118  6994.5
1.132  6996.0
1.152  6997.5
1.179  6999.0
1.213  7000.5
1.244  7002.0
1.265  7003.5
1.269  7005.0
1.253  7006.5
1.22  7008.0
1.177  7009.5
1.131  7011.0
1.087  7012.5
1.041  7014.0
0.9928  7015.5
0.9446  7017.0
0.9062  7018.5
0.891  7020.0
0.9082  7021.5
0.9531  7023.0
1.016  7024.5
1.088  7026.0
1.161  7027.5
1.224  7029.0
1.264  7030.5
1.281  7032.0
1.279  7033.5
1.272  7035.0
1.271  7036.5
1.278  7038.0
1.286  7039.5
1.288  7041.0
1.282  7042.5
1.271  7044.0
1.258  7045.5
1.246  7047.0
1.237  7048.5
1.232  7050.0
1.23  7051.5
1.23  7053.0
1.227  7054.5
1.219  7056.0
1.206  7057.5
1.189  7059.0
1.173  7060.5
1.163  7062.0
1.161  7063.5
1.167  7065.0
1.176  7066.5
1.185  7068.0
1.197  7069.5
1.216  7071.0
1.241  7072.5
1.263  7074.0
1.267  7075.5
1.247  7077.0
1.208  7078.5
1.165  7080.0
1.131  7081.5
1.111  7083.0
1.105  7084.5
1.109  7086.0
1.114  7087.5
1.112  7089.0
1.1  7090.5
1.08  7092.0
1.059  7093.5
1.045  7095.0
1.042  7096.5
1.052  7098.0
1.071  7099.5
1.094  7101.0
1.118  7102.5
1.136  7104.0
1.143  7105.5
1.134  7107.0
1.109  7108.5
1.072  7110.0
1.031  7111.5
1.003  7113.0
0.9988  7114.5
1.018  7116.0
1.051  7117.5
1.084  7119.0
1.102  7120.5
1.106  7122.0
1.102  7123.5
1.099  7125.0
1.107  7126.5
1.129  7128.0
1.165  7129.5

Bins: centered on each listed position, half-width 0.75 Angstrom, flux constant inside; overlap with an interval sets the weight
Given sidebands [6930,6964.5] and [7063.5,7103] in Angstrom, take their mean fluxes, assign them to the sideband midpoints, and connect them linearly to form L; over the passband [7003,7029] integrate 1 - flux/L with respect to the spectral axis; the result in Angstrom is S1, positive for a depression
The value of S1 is 2.2 Angstrom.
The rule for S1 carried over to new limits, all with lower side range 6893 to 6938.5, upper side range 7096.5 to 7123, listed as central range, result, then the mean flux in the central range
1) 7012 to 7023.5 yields 2.1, 0.963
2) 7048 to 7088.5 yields -2.4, 1.19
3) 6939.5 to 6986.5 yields 2.4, 1.18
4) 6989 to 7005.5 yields 0.4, 1.17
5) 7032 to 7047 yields -1.5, 1.27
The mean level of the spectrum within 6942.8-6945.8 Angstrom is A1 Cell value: 1.23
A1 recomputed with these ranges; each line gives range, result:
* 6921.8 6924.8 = 1.3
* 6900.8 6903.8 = 1.3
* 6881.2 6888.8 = 1.31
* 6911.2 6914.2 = 1.32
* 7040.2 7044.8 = 1.28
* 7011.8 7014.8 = 1.06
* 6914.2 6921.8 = 1.28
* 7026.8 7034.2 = 1.24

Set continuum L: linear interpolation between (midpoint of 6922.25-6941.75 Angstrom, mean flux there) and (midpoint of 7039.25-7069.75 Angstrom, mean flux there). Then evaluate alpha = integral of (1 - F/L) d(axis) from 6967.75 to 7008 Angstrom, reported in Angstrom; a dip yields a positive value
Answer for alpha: 2.8 Angstrom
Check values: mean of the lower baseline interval 1.27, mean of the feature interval 1.16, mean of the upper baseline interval 1.22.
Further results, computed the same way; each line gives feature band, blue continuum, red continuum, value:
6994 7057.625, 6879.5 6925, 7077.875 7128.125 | 0.1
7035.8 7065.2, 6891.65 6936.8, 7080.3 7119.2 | -2.4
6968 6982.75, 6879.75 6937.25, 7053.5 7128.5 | 1.3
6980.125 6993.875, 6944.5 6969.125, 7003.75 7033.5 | -0.1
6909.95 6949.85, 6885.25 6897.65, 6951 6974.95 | -0.6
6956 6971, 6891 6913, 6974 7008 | 0.3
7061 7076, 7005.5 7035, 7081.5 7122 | -1.5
